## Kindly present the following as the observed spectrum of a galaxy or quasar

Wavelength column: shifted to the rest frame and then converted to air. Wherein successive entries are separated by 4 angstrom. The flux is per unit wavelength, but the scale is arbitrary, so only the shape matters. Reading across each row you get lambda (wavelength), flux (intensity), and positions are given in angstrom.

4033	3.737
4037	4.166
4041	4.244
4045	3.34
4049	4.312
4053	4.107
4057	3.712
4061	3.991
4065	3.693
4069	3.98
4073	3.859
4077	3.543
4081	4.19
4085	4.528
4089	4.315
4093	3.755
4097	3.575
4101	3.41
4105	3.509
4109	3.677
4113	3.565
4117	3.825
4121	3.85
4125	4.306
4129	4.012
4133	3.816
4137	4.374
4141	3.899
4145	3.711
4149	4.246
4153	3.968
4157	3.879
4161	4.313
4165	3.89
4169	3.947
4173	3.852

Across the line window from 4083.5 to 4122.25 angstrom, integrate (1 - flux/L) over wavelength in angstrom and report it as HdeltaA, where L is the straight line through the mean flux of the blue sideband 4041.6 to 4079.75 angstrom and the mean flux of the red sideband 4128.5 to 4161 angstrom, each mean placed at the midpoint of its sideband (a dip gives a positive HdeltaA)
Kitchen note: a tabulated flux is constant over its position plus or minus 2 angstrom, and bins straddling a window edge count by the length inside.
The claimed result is 1.40 angstrom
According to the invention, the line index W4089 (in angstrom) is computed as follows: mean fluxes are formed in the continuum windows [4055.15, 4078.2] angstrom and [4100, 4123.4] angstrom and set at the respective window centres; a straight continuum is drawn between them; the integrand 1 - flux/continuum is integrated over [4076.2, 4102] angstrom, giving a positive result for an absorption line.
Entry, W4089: -1.4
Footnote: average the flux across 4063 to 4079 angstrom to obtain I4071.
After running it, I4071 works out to 3.77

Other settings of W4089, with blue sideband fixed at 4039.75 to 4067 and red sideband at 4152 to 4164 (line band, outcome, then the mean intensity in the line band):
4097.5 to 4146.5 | 2.2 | 3.82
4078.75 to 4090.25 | -1.1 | 4.33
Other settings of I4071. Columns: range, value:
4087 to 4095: 4.04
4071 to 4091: 4.09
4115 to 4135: 3.96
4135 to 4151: 4.06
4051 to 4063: 3.94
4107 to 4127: 3.84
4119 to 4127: 4.08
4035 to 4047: 3.92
